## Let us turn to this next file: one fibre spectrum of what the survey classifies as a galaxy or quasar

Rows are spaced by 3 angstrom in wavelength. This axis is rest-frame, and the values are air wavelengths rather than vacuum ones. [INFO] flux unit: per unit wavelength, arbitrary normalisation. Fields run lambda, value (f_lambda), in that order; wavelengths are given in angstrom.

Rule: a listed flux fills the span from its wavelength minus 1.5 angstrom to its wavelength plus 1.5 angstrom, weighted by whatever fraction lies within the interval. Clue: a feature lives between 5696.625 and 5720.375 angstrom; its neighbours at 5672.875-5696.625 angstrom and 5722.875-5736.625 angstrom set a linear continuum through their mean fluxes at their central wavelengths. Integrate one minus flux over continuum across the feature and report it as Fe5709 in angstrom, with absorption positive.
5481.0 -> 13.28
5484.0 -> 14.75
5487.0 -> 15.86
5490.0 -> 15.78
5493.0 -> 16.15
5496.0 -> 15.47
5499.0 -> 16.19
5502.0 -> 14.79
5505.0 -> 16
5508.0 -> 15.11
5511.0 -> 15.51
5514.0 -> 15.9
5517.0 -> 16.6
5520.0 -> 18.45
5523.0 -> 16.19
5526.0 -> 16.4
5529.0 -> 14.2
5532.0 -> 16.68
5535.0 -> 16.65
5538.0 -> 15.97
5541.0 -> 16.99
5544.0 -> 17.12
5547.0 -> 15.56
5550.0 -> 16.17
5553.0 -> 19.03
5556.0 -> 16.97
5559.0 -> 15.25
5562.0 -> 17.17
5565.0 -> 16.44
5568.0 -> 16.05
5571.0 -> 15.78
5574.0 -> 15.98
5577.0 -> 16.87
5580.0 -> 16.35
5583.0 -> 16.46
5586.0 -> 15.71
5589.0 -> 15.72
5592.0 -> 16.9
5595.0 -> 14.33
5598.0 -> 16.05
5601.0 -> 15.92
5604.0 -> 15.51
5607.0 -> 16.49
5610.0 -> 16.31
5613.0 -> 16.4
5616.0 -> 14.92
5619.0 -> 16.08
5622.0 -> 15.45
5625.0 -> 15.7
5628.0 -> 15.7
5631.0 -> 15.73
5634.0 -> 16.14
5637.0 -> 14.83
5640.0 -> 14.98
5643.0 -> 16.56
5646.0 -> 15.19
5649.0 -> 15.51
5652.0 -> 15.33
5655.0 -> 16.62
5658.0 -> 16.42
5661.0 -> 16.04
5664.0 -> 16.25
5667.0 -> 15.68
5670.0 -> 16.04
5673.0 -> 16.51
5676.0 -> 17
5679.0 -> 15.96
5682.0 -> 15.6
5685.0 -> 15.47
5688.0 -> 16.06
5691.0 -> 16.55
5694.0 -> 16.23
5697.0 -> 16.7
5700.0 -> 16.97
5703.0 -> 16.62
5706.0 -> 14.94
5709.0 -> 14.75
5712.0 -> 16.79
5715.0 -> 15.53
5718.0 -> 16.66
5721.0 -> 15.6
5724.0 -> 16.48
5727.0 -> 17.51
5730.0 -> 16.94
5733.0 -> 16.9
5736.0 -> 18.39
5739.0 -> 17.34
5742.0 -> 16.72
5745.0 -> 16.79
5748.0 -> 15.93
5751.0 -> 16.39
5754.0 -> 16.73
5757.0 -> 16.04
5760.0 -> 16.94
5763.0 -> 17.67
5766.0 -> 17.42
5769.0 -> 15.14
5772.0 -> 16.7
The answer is 0.9 angstrom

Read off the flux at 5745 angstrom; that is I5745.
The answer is 16.79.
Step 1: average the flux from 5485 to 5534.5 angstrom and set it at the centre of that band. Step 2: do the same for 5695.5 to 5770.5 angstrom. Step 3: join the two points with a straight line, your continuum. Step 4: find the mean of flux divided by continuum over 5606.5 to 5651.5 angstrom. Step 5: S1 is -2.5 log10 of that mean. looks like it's 0.04 mag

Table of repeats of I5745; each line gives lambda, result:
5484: 14.75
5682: 15.6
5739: 17.34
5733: 16.9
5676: 17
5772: 16.7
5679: 15.96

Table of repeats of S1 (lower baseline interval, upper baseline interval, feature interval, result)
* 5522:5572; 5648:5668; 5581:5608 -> 0.02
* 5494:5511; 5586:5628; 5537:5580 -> -0.06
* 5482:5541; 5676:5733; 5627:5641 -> 0.04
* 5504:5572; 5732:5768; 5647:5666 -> 0.04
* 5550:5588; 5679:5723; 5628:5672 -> 0.03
